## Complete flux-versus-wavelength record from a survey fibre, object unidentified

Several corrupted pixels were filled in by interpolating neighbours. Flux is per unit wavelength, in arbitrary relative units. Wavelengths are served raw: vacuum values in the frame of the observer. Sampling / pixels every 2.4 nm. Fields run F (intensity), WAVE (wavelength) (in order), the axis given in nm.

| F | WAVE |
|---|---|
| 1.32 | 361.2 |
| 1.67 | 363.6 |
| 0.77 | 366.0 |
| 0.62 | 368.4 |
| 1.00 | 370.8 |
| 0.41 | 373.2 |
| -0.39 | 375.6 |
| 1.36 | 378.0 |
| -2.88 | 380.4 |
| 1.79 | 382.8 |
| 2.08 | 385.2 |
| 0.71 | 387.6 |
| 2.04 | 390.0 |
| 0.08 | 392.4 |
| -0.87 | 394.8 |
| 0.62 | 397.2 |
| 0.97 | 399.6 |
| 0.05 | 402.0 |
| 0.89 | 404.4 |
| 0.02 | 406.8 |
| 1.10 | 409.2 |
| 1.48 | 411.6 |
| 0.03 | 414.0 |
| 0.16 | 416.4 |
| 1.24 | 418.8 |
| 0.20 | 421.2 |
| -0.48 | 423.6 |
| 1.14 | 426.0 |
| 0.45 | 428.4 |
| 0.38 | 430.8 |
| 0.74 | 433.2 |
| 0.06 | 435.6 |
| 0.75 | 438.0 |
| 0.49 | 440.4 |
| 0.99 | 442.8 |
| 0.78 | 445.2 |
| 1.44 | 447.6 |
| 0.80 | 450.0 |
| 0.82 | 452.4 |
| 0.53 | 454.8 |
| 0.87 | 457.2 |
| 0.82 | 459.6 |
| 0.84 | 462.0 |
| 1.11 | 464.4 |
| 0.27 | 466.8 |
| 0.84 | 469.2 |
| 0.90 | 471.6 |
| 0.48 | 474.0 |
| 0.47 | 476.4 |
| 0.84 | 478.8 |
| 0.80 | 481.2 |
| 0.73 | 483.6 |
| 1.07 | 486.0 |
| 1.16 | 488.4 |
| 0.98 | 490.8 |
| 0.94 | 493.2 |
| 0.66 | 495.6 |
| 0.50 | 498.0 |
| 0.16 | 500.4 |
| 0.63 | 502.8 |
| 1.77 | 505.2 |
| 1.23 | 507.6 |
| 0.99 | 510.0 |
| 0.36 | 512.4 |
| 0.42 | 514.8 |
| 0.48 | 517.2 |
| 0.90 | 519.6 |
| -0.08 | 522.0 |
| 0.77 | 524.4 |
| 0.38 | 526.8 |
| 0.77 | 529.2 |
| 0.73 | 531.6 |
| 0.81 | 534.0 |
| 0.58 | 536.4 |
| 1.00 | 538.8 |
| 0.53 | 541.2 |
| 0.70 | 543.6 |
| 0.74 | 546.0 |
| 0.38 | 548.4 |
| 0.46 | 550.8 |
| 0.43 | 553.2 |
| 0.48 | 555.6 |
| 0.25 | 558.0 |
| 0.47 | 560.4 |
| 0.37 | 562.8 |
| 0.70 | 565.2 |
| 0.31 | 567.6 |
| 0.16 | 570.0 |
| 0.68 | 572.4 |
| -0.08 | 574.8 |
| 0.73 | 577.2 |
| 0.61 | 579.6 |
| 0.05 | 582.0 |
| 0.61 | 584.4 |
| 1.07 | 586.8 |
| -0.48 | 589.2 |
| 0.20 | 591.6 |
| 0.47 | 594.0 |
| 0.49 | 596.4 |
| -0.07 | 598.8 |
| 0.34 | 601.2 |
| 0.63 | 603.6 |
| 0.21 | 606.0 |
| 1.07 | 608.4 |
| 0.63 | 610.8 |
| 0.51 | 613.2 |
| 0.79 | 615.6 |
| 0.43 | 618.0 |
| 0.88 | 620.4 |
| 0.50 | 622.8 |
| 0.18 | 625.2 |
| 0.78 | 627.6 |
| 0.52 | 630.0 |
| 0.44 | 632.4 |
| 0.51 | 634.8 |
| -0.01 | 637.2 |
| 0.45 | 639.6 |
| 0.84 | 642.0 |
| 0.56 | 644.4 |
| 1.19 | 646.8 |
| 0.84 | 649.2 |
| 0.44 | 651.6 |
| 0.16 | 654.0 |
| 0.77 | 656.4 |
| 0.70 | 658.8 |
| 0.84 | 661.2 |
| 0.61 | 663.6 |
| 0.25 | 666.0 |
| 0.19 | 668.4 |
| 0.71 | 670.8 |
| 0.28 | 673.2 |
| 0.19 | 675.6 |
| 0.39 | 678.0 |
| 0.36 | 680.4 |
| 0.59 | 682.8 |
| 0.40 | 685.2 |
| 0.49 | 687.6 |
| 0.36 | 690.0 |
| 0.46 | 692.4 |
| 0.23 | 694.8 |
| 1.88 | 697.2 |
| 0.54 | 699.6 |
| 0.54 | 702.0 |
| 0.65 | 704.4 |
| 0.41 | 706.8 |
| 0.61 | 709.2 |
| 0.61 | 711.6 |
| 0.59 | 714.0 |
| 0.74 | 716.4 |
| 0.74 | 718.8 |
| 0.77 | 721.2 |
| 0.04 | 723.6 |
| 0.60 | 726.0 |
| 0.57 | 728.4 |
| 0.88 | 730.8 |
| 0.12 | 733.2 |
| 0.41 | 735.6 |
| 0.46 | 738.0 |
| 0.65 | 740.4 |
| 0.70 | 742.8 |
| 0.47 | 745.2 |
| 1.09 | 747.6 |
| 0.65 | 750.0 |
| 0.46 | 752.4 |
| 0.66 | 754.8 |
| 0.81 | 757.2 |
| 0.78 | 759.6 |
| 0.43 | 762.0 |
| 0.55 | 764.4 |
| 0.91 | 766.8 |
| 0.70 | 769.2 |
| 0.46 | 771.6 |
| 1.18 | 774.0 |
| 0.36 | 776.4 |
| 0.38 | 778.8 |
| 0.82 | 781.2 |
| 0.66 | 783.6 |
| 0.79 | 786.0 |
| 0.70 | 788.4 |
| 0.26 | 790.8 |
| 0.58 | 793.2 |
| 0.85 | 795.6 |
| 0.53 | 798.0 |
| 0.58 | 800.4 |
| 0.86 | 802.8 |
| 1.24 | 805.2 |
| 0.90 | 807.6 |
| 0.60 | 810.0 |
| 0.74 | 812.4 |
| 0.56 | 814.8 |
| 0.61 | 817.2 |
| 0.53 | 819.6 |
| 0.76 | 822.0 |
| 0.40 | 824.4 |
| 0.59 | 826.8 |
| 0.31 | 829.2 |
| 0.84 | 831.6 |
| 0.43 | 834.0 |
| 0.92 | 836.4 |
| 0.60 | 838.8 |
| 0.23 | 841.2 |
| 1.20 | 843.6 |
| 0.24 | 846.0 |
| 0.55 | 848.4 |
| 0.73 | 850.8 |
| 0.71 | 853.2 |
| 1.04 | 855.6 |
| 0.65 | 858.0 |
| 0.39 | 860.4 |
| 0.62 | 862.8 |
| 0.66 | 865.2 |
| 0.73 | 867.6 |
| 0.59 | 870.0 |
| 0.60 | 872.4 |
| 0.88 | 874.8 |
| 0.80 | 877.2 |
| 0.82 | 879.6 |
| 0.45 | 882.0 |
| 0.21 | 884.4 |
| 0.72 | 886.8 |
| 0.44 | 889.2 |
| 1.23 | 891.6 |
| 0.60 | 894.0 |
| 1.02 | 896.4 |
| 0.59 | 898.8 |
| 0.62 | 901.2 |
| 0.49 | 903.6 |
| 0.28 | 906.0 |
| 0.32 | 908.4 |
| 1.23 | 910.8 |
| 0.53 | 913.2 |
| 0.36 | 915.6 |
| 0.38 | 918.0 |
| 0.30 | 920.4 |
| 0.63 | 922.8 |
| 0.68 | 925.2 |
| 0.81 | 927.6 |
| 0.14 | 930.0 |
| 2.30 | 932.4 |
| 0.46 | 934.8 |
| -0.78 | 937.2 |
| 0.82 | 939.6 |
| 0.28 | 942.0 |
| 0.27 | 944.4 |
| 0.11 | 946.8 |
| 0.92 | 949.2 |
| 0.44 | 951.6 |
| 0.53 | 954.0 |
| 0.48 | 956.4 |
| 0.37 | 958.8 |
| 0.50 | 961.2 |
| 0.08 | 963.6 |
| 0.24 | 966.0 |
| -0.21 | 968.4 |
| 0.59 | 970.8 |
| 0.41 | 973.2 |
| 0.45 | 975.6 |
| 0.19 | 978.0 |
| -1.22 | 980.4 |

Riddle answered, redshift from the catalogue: 0.87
